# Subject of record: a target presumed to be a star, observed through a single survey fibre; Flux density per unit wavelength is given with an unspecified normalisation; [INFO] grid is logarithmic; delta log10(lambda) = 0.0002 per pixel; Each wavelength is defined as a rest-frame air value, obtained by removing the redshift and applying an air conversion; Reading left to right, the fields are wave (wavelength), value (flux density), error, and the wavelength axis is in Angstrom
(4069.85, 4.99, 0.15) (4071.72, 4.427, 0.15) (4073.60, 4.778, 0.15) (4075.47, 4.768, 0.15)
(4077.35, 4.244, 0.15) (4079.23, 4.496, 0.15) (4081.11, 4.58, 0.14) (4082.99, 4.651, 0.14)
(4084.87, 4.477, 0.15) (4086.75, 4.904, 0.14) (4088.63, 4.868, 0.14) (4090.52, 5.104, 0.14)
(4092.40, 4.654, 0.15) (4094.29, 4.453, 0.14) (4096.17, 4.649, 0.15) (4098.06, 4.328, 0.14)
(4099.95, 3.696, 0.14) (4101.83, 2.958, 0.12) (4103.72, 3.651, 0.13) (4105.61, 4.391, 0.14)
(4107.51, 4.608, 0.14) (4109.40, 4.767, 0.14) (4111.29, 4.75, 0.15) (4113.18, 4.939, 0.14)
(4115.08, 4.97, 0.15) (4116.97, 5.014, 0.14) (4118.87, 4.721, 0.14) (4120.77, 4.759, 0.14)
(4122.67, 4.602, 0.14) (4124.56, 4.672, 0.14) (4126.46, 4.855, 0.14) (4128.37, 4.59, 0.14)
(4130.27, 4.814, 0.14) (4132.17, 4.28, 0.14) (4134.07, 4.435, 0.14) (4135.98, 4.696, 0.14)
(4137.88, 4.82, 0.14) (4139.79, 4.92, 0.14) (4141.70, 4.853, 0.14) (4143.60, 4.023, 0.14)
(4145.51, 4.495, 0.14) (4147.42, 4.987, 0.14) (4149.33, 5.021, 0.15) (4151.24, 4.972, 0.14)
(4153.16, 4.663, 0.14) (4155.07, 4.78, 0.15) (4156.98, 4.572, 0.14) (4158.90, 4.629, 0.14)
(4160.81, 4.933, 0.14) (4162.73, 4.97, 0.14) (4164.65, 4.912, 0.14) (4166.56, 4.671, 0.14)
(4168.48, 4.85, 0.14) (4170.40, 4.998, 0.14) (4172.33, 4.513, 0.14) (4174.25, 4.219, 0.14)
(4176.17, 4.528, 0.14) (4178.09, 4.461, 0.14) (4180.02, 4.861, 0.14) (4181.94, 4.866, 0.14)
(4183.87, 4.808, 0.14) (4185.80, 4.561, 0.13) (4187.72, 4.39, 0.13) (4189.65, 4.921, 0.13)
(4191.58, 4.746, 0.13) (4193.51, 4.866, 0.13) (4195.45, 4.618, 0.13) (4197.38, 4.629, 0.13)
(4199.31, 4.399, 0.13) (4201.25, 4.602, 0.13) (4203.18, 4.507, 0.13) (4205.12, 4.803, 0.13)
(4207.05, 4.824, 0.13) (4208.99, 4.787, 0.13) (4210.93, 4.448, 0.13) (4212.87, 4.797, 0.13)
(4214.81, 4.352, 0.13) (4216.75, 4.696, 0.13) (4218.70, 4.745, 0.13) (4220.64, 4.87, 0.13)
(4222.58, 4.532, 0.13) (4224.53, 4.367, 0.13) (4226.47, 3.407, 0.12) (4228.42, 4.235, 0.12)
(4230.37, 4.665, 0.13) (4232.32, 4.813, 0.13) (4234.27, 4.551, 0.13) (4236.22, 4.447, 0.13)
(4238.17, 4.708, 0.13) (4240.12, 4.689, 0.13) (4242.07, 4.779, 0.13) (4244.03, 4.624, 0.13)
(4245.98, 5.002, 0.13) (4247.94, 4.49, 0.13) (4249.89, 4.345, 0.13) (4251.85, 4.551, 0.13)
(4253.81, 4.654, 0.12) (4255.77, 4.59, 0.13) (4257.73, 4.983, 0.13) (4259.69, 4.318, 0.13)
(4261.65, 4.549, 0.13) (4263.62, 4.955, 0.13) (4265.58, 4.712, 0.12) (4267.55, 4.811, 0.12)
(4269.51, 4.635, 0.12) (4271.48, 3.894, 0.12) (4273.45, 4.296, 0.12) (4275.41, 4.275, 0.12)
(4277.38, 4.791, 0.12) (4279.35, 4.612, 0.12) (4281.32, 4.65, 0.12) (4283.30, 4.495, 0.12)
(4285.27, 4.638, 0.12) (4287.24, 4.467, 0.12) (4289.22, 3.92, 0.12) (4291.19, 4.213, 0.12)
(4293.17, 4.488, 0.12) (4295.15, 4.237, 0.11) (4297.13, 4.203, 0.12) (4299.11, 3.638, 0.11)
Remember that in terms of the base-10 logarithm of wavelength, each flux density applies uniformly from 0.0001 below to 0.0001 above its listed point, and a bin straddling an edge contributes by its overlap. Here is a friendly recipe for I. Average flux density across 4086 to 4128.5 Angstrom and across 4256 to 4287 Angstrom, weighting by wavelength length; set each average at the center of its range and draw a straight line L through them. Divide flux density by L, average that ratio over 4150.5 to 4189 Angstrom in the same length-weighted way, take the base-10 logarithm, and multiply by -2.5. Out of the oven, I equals -0.03 mag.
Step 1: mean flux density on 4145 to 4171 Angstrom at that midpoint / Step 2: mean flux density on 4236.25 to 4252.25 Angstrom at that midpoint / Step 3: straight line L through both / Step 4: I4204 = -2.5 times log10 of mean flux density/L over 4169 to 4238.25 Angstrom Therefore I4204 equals 0.030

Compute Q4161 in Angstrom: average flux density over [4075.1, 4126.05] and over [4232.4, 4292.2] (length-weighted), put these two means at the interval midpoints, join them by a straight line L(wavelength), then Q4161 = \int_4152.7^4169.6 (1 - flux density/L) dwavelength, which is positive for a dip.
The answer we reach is -0.9 Angstrom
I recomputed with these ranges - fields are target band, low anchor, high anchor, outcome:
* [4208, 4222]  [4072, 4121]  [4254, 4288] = -0.025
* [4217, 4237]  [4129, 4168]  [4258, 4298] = 0.024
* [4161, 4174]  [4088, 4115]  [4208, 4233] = -0.074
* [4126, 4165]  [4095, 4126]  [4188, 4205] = -0.040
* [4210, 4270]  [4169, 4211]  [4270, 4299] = -0.023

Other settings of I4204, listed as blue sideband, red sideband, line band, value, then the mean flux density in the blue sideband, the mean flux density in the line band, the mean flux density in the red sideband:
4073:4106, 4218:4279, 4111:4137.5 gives -0.06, 4.42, 4.72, 4.56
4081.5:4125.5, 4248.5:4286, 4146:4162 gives -0.06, 4.55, 4.81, 4.56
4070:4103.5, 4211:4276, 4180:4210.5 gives -0.04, 4.47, 4.69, 4.56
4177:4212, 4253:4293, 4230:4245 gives -0.02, 4.67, 4.66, 4.52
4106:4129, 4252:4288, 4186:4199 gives 0.00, 4.76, 4.67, 4.57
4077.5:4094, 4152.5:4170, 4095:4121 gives 0.07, 4.68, 4.44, 4.79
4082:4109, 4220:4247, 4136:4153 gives -0.07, 4.39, 4.75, 4.55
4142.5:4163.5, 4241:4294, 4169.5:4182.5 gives 0.02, 4.73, 4.63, 4.55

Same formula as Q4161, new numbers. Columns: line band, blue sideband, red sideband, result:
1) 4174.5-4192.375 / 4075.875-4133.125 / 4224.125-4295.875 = -0.52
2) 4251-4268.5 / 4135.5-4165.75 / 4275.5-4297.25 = -0.72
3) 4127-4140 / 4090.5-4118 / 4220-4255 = -0.52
